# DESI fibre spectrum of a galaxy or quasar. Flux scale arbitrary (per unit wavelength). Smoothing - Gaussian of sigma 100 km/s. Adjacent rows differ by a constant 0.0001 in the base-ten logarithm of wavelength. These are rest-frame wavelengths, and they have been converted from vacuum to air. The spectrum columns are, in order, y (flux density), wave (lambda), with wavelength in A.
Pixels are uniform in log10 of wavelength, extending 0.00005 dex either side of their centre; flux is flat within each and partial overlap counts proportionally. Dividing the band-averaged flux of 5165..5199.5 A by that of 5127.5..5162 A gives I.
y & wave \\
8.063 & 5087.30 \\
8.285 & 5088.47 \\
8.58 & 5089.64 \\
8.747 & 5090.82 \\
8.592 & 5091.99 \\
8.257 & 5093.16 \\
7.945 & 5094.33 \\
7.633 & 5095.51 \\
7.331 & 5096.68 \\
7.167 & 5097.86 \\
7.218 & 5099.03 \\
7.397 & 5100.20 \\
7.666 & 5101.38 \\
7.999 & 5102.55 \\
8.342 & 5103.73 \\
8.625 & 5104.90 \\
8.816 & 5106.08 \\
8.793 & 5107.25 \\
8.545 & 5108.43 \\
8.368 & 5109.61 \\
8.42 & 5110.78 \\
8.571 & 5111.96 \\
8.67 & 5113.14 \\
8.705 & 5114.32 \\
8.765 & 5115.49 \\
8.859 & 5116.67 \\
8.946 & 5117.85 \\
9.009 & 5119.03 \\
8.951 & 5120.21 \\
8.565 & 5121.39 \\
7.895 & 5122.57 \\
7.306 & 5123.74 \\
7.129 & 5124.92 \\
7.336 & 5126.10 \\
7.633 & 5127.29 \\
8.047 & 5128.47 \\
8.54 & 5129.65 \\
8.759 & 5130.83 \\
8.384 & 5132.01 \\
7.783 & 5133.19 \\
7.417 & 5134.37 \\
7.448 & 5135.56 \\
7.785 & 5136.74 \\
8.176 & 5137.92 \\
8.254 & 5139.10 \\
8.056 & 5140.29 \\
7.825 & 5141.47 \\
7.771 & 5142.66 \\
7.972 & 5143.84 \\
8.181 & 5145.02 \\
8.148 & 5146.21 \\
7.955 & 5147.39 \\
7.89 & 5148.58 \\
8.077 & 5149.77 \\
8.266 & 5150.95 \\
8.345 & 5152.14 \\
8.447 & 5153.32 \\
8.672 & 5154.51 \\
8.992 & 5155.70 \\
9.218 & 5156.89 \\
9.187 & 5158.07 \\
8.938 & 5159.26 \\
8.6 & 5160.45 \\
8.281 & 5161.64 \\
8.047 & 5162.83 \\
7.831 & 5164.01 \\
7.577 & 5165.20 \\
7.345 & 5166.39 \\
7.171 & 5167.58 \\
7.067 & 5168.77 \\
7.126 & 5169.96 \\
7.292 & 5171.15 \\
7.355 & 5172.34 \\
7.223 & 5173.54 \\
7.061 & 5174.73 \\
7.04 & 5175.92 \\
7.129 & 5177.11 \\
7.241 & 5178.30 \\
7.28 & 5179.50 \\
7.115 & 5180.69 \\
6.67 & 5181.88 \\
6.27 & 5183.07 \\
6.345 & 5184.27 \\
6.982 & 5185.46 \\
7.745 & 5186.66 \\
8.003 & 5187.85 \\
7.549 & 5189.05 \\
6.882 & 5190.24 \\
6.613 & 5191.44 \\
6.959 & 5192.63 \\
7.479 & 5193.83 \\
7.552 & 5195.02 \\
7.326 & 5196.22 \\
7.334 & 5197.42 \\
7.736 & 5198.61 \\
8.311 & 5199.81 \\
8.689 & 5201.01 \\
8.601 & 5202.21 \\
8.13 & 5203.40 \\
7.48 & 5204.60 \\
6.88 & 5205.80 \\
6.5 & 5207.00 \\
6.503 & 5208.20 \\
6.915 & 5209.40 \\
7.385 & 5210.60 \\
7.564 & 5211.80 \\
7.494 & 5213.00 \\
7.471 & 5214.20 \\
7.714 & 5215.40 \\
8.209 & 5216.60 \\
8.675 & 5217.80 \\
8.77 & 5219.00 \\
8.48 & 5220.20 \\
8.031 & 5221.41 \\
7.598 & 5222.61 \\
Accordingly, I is 0.9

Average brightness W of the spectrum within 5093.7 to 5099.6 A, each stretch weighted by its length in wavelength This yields 7.46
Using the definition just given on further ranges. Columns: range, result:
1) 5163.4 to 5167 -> 7.6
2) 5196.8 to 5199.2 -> 7.54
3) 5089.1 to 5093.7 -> 8.54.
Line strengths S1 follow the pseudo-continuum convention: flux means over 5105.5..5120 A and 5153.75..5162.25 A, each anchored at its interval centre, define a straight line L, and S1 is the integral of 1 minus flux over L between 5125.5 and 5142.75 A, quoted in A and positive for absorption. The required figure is 1.6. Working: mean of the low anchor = 8.71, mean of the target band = 7.95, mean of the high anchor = 8.82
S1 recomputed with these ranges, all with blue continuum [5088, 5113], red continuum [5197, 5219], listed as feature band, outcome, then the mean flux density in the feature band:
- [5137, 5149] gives -0.1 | 8.02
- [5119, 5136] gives 0.1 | 7.98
